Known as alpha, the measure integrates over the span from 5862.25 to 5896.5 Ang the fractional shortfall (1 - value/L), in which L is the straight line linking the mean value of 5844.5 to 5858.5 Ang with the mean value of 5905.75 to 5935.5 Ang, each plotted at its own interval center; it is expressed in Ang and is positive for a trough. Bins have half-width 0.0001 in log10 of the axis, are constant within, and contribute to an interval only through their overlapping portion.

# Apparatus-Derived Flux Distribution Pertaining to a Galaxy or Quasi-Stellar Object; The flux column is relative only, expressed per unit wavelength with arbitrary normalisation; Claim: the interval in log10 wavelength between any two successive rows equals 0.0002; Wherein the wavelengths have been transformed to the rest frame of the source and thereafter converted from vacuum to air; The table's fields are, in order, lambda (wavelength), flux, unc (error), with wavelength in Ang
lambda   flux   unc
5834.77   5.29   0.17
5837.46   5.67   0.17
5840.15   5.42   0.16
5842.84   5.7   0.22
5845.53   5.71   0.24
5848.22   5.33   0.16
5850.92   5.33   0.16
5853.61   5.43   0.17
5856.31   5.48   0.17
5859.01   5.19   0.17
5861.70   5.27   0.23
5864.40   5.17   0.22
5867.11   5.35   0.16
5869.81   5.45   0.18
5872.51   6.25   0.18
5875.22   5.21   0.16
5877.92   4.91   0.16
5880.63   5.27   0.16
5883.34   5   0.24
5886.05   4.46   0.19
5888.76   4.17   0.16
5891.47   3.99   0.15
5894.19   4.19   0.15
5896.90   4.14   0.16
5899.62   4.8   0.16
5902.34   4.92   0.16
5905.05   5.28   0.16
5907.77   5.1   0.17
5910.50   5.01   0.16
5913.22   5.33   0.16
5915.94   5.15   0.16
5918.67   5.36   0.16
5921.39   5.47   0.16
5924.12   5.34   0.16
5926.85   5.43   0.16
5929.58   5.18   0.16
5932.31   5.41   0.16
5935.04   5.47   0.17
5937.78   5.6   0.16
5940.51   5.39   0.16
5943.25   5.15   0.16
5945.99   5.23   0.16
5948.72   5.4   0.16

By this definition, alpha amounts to 2.8 Ang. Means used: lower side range 5.43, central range 4.94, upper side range 5.29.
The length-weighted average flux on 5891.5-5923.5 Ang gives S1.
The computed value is 4.94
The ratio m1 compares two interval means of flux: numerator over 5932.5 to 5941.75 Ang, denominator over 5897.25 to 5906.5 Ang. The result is 1.1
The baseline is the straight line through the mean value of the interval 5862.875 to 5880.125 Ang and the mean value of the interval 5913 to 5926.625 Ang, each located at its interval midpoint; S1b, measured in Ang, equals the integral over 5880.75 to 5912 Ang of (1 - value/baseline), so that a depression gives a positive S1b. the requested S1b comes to 4.0 Ang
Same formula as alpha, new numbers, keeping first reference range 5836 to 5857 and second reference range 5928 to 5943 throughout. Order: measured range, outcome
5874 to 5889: 1.6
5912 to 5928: 0.2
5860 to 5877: 0.1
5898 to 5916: 1.2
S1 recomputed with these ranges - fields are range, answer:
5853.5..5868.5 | 5.3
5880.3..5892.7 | 4.53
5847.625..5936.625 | 5.12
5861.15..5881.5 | 5.36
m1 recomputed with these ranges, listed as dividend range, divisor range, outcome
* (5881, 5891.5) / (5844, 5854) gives 0.83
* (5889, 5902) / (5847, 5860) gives 0.81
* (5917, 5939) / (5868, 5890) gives 1.06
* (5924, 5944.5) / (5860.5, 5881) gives 1.00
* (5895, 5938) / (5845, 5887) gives 0.97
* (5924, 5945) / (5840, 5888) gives 1.01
